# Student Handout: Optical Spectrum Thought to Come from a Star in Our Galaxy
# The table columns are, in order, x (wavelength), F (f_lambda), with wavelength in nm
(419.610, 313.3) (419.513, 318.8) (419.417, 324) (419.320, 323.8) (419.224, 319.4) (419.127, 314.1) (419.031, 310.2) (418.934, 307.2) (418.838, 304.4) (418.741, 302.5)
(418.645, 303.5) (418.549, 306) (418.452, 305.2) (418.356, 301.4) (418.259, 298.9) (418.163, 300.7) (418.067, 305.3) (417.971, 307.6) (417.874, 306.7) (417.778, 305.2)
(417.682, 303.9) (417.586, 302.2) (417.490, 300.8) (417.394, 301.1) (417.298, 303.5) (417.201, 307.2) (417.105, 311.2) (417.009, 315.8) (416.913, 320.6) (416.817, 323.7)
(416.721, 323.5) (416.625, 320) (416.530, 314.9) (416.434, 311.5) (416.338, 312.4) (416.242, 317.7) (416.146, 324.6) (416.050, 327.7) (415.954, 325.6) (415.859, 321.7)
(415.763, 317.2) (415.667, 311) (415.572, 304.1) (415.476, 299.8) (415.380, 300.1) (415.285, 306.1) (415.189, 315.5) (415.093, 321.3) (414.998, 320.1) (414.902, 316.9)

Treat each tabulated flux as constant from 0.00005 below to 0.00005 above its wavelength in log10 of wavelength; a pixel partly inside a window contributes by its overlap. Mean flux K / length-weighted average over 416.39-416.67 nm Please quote 316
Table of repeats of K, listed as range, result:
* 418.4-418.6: 306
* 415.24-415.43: 303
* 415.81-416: 324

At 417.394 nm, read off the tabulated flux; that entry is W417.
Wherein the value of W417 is 301.1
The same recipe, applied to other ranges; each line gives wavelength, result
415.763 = 317.2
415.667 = 311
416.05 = 327.7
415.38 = 300.1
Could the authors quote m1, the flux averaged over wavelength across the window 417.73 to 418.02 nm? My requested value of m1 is 306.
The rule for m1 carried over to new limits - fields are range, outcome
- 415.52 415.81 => 311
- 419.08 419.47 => 320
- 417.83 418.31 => 303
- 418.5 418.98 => 305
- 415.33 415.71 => 304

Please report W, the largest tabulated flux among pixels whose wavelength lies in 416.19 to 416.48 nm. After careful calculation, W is 317.7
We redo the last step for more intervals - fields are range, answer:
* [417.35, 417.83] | 305.2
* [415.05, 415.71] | 321.3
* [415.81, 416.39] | 327.7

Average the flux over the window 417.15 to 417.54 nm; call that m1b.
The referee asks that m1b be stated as 303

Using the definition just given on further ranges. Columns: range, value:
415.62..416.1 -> 321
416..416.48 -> 318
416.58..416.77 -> 322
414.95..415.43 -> 312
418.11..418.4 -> 300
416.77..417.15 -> 318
